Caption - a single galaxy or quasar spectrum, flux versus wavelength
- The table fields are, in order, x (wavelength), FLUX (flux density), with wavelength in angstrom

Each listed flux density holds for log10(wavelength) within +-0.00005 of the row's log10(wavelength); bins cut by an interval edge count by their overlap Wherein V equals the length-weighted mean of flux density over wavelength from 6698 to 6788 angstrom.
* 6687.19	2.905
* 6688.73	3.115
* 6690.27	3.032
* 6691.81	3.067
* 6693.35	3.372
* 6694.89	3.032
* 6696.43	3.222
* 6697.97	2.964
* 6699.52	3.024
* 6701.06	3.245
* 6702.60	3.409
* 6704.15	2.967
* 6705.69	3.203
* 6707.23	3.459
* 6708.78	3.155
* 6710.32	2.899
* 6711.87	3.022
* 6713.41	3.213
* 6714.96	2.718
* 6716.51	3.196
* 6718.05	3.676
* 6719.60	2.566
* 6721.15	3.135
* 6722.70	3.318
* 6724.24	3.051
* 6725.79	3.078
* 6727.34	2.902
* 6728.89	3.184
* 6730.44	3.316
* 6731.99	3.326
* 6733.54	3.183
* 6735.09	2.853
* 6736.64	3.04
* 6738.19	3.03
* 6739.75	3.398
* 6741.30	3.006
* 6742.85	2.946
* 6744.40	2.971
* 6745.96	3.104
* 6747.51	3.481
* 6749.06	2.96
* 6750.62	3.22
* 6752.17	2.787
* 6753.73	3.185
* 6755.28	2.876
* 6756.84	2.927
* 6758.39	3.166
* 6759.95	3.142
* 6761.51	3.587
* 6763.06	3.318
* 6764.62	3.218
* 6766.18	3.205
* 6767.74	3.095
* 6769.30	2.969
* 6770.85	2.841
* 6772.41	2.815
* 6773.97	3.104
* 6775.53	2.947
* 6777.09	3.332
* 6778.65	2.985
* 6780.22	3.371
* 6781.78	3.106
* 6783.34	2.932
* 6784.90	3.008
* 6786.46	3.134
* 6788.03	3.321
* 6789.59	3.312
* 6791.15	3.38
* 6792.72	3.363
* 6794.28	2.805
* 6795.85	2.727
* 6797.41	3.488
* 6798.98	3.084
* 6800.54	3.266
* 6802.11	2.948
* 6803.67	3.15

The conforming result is 3.11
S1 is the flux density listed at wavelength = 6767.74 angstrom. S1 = 3.095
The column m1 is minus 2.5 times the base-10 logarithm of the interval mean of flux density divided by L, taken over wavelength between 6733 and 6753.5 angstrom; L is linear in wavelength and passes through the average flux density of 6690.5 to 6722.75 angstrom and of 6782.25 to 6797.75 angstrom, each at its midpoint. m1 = 0.02 mag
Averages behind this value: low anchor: 3.13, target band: 3.08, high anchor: 3.14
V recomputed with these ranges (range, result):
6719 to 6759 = 3.08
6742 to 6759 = 3.06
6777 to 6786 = 3.11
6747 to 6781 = 3.11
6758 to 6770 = 3.21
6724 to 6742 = 3.12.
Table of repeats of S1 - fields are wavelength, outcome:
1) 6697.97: 2.964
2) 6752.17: 2.787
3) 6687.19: 2.905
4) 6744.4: 2.971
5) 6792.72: 3.363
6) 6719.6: 2.566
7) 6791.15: 3.38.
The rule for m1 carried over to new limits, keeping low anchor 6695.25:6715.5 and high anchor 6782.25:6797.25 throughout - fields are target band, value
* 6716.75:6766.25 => 0.00 mag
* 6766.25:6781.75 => 0.02 mag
